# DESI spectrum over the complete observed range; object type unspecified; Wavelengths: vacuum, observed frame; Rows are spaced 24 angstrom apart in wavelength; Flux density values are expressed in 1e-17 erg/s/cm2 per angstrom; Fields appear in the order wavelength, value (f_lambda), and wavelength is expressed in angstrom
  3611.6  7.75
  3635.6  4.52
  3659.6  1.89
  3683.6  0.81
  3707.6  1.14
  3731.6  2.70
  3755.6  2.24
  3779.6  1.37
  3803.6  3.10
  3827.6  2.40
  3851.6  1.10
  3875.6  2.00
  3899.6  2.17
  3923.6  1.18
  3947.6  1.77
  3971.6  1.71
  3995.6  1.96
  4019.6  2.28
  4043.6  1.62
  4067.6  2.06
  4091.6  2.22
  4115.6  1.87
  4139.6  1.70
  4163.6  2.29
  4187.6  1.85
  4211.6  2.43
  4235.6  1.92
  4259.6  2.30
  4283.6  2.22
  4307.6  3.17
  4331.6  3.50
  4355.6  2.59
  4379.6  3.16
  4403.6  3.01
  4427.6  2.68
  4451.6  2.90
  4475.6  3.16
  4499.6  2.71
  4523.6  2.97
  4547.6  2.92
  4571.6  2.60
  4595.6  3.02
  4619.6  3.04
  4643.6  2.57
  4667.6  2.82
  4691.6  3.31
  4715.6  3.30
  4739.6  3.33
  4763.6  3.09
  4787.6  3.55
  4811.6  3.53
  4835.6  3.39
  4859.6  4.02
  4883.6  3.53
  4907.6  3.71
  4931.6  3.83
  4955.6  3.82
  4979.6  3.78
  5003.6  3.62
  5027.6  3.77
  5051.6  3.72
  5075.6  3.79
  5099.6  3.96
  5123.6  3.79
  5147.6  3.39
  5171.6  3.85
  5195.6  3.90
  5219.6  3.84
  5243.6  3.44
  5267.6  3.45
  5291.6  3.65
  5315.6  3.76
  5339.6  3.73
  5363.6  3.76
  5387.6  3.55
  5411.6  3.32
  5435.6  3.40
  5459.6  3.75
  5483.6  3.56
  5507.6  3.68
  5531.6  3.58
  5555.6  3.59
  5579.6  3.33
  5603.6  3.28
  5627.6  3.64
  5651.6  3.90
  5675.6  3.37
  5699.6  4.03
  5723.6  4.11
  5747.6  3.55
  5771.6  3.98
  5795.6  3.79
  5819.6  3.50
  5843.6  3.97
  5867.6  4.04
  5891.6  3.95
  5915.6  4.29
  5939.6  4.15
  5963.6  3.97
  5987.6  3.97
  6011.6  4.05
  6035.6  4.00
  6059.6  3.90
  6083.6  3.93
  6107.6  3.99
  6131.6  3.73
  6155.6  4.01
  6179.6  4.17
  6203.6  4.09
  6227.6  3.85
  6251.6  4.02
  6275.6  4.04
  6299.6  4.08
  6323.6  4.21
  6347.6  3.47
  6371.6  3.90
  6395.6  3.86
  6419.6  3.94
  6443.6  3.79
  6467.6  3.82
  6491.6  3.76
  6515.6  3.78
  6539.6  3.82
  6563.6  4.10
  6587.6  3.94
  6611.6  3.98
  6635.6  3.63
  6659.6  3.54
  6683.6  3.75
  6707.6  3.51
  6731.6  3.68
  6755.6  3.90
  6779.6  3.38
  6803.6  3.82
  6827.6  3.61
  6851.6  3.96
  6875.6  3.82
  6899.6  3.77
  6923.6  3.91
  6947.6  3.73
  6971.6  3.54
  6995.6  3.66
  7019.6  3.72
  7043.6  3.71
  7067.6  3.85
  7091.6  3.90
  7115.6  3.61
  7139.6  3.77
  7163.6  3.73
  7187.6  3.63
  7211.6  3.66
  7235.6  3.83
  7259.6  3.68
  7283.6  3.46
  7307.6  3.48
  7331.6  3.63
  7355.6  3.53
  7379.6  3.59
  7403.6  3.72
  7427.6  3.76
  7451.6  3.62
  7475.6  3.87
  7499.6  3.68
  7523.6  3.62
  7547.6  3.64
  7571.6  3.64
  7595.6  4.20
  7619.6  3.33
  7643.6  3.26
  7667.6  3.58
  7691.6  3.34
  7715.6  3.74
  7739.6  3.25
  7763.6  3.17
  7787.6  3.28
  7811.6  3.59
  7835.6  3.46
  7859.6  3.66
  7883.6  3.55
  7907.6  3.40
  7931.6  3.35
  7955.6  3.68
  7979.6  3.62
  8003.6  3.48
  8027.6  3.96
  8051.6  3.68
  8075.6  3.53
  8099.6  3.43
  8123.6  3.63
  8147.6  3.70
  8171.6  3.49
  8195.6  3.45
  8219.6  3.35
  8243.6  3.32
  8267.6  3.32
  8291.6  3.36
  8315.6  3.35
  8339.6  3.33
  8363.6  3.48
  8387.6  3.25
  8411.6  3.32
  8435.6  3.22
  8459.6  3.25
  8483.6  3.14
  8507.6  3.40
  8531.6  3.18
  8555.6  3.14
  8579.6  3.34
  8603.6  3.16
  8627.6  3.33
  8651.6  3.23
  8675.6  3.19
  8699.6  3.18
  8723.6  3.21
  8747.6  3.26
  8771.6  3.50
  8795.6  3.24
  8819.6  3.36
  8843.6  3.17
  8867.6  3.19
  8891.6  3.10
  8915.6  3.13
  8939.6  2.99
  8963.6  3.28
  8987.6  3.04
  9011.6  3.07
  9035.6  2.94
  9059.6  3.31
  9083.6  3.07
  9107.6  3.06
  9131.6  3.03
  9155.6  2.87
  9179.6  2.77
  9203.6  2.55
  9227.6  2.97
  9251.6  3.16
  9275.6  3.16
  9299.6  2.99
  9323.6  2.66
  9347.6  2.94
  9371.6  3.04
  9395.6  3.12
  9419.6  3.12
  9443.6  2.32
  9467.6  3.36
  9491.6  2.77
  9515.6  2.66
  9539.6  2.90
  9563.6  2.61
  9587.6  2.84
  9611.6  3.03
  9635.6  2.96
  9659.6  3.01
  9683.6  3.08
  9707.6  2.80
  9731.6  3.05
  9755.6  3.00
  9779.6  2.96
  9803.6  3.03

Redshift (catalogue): 0.08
